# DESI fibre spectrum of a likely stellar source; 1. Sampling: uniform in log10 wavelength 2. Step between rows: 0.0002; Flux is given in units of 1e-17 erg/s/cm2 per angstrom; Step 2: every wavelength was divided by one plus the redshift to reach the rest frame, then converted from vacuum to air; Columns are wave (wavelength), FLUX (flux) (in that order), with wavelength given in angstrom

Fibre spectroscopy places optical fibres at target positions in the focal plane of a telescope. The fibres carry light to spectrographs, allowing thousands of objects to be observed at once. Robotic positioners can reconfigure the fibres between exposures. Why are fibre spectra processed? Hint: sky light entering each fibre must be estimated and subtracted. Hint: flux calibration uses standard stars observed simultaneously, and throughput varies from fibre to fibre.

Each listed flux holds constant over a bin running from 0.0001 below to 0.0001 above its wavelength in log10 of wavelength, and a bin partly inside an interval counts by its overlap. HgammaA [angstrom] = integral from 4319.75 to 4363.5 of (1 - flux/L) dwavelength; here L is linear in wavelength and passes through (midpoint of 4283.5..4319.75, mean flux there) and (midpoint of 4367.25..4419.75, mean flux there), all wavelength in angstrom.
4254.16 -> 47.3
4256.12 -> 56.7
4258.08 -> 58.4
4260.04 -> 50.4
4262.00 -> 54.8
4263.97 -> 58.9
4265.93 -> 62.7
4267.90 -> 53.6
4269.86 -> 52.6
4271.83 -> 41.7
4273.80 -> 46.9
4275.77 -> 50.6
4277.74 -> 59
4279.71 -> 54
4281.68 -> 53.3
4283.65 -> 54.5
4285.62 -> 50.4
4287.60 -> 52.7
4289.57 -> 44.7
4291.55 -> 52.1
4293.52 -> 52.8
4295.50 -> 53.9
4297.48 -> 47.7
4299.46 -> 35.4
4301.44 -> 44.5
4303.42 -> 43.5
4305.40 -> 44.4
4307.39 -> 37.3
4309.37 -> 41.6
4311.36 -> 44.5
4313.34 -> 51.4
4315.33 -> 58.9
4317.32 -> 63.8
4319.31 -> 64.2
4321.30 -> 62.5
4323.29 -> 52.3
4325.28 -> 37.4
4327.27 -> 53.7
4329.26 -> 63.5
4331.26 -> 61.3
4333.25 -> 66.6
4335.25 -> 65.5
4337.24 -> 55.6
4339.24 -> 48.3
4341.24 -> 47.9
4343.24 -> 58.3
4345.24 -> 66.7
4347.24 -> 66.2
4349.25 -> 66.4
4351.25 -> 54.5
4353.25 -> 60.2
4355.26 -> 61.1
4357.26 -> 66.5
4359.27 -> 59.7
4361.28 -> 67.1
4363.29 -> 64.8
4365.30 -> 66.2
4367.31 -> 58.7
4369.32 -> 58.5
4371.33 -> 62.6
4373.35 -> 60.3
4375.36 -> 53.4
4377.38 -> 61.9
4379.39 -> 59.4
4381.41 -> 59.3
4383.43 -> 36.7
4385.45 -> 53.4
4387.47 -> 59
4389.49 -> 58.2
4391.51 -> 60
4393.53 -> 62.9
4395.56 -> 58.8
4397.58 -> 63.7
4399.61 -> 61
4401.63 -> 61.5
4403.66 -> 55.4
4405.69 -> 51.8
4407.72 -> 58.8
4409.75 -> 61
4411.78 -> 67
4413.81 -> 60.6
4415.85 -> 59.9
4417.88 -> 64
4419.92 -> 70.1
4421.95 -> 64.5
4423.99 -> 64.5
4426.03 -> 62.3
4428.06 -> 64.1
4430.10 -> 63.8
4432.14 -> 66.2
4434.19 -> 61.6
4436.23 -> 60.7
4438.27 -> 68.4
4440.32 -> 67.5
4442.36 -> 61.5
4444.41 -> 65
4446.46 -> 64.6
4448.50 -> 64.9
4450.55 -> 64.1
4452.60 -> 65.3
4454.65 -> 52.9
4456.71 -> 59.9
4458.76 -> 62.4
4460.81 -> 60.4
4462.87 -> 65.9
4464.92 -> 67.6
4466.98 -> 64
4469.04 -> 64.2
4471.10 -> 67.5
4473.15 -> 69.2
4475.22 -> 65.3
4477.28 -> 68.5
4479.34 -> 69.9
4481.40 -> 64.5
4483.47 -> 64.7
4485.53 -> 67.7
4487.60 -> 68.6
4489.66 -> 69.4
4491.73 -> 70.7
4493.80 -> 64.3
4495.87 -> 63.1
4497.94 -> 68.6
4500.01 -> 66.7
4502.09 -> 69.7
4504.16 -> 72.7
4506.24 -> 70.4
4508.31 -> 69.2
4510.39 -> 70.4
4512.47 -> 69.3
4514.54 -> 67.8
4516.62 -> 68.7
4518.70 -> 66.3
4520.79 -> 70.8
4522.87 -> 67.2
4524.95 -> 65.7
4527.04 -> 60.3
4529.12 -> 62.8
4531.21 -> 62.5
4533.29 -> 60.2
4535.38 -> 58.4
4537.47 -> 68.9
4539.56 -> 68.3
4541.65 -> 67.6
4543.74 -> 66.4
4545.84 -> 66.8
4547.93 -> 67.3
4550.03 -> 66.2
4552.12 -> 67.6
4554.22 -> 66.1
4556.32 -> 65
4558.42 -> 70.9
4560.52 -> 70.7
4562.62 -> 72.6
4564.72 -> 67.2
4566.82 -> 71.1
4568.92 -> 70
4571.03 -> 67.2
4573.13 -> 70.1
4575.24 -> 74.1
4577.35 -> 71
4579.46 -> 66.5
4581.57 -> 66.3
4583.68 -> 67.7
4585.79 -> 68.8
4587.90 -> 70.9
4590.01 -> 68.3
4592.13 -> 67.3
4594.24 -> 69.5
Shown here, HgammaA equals -4.9 angstrom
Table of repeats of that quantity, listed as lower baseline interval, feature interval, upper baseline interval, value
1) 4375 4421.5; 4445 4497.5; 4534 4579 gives -1.6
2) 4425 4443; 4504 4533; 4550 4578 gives 0.2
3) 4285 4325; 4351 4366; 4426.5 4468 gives -2.2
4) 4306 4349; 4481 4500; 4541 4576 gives -0.6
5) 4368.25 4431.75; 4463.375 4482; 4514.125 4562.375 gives -1.0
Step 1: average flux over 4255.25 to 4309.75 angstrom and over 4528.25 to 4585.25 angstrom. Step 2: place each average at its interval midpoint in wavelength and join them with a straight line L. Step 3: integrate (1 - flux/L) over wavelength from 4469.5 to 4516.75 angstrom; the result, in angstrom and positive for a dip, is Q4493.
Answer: -3.43 angstrom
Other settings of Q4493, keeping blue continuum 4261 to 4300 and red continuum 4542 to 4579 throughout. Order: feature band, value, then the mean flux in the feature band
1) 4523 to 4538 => 0.9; 62.8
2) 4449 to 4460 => 0.2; 61.1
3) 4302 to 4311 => 1.9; 42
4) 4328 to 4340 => -1.1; 60.2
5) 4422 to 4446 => -1.2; 64.2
